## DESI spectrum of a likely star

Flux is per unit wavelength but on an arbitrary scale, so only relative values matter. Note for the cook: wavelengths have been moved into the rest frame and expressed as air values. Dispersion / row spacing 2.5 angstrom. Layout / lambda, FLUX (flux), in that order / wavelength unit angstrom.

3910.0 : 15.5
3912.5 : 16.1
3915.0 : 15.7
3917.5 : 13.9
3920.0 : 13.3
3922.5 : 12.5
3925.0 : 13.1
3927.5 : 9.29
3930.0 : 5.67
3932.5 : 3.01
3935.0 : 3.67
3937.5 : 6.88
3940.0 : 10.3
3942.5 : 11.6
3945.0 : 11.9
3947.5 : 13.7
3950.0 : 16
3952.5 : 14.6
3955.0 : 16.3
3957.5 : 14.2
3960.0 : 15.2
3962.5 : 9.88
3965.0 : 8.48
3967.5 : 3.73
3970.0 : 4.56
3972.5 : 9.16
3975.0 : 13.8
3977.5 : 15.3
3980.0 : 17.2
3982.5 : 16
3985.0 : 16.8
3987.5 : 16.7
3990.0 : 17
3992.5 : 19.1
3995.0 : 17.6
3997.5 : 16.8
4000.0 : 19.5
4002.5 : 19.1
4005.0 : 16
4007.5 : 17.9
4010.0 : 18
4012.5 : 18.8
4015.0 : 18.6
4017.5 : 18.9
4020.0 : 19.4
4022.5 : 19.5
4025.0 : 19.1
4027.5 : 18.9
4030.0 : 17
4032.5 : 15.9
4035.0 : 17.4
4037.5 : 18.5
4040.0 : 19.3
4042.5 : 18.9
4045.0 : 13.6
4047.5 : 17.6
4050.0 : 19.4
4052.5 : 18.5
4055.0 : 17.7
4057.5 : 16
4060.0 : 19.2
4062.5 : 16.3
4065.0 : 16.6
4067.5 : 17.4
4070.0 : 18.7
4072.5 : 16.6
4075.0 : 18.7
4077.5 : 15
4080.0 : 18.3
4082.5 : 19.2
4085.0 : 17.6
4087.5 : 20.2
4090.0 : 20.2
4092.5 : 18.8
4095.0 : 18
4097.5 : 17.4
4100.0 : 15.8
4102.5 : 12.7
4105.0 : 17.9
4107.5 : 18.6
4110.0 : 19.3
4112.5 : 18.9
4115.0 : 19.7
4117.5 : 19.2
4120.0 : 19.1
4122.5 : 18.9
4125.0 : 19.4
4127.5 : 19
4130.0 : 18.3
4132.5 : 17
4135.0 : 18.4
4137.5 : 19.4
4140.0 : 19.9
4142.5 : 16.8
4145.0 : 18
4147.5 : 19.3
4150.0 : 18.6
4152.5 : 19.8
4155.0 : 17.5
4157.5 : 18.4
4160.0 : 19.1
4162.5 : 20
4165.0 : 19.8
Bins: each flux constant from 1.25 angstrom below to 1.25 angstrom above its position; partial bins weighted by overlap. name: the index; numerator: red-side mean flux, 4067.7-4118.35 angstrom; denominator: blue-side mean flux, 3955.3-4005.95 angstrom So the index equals 1.26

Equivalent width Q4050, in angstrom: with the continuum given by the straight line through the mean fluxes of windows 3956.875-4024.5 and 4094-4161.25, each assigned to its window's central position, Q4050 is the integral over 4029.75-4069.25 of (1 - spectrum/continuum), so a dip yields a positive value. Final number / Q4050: -1.8 angstrom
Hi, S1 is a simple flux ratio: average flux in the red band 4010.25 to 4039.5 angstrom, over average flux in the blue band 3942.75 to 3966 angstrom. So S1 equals 1.4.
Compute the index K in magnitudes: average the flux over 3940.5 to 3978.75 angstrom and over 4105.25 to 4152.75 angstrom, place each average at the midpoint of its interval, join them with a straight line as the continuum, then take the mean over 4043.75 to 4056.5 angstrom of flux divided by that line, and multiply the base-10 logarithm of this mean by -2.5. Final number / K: -0.12 mag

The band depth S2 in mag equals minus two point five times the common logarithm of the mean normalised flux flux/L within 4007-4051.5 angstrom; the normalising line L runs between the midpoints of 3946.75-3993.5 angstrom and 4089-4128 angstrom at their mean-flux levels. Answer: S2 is -0.17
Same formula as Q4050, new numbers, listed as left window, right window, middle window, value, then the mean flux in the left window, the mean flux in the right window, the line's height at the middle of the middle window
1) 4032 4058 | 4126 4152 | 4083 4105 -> 0.5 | 17.6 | 18.5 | 18.1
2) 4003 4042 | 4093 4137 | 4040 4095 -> 1.0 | 18.2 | 18.1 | 18.2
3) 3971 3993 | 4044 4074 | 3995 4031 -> -4.8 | 15.4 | 17.3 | 16.2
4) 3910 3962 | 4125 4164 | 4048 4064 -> -2.1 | 11.9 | 18.7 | 15.8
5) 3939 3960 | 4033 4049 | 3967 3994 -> 2.1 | 13.7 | 17.5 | 15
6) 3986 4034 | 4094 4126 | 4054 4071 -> 0.6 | 18.1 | 18.1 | 18.1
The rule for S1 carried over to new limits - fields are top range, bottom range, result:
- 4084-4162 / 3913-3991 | 1.54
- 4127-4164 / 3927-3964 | 1.72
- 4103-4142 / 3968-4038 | 1.12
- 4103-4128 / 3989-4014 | 1.05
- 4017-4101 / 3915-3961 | 1.56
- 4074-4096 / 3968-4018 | 1.14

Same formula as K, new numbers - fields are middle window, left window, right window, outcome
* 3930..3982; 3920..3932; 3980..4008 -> 0.22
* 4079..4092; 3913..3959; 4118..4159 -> -0.14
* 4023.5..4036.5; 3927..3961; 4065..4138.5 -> -0.19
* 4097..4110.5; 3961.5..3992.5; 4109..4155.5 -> 0.06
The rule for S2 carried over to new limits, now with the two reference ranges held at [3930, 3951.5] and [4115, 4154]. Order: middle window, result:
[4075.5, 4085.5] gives -0.09 mag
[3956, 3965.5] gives -0.19 mag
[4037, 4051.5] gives -0.23 mag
